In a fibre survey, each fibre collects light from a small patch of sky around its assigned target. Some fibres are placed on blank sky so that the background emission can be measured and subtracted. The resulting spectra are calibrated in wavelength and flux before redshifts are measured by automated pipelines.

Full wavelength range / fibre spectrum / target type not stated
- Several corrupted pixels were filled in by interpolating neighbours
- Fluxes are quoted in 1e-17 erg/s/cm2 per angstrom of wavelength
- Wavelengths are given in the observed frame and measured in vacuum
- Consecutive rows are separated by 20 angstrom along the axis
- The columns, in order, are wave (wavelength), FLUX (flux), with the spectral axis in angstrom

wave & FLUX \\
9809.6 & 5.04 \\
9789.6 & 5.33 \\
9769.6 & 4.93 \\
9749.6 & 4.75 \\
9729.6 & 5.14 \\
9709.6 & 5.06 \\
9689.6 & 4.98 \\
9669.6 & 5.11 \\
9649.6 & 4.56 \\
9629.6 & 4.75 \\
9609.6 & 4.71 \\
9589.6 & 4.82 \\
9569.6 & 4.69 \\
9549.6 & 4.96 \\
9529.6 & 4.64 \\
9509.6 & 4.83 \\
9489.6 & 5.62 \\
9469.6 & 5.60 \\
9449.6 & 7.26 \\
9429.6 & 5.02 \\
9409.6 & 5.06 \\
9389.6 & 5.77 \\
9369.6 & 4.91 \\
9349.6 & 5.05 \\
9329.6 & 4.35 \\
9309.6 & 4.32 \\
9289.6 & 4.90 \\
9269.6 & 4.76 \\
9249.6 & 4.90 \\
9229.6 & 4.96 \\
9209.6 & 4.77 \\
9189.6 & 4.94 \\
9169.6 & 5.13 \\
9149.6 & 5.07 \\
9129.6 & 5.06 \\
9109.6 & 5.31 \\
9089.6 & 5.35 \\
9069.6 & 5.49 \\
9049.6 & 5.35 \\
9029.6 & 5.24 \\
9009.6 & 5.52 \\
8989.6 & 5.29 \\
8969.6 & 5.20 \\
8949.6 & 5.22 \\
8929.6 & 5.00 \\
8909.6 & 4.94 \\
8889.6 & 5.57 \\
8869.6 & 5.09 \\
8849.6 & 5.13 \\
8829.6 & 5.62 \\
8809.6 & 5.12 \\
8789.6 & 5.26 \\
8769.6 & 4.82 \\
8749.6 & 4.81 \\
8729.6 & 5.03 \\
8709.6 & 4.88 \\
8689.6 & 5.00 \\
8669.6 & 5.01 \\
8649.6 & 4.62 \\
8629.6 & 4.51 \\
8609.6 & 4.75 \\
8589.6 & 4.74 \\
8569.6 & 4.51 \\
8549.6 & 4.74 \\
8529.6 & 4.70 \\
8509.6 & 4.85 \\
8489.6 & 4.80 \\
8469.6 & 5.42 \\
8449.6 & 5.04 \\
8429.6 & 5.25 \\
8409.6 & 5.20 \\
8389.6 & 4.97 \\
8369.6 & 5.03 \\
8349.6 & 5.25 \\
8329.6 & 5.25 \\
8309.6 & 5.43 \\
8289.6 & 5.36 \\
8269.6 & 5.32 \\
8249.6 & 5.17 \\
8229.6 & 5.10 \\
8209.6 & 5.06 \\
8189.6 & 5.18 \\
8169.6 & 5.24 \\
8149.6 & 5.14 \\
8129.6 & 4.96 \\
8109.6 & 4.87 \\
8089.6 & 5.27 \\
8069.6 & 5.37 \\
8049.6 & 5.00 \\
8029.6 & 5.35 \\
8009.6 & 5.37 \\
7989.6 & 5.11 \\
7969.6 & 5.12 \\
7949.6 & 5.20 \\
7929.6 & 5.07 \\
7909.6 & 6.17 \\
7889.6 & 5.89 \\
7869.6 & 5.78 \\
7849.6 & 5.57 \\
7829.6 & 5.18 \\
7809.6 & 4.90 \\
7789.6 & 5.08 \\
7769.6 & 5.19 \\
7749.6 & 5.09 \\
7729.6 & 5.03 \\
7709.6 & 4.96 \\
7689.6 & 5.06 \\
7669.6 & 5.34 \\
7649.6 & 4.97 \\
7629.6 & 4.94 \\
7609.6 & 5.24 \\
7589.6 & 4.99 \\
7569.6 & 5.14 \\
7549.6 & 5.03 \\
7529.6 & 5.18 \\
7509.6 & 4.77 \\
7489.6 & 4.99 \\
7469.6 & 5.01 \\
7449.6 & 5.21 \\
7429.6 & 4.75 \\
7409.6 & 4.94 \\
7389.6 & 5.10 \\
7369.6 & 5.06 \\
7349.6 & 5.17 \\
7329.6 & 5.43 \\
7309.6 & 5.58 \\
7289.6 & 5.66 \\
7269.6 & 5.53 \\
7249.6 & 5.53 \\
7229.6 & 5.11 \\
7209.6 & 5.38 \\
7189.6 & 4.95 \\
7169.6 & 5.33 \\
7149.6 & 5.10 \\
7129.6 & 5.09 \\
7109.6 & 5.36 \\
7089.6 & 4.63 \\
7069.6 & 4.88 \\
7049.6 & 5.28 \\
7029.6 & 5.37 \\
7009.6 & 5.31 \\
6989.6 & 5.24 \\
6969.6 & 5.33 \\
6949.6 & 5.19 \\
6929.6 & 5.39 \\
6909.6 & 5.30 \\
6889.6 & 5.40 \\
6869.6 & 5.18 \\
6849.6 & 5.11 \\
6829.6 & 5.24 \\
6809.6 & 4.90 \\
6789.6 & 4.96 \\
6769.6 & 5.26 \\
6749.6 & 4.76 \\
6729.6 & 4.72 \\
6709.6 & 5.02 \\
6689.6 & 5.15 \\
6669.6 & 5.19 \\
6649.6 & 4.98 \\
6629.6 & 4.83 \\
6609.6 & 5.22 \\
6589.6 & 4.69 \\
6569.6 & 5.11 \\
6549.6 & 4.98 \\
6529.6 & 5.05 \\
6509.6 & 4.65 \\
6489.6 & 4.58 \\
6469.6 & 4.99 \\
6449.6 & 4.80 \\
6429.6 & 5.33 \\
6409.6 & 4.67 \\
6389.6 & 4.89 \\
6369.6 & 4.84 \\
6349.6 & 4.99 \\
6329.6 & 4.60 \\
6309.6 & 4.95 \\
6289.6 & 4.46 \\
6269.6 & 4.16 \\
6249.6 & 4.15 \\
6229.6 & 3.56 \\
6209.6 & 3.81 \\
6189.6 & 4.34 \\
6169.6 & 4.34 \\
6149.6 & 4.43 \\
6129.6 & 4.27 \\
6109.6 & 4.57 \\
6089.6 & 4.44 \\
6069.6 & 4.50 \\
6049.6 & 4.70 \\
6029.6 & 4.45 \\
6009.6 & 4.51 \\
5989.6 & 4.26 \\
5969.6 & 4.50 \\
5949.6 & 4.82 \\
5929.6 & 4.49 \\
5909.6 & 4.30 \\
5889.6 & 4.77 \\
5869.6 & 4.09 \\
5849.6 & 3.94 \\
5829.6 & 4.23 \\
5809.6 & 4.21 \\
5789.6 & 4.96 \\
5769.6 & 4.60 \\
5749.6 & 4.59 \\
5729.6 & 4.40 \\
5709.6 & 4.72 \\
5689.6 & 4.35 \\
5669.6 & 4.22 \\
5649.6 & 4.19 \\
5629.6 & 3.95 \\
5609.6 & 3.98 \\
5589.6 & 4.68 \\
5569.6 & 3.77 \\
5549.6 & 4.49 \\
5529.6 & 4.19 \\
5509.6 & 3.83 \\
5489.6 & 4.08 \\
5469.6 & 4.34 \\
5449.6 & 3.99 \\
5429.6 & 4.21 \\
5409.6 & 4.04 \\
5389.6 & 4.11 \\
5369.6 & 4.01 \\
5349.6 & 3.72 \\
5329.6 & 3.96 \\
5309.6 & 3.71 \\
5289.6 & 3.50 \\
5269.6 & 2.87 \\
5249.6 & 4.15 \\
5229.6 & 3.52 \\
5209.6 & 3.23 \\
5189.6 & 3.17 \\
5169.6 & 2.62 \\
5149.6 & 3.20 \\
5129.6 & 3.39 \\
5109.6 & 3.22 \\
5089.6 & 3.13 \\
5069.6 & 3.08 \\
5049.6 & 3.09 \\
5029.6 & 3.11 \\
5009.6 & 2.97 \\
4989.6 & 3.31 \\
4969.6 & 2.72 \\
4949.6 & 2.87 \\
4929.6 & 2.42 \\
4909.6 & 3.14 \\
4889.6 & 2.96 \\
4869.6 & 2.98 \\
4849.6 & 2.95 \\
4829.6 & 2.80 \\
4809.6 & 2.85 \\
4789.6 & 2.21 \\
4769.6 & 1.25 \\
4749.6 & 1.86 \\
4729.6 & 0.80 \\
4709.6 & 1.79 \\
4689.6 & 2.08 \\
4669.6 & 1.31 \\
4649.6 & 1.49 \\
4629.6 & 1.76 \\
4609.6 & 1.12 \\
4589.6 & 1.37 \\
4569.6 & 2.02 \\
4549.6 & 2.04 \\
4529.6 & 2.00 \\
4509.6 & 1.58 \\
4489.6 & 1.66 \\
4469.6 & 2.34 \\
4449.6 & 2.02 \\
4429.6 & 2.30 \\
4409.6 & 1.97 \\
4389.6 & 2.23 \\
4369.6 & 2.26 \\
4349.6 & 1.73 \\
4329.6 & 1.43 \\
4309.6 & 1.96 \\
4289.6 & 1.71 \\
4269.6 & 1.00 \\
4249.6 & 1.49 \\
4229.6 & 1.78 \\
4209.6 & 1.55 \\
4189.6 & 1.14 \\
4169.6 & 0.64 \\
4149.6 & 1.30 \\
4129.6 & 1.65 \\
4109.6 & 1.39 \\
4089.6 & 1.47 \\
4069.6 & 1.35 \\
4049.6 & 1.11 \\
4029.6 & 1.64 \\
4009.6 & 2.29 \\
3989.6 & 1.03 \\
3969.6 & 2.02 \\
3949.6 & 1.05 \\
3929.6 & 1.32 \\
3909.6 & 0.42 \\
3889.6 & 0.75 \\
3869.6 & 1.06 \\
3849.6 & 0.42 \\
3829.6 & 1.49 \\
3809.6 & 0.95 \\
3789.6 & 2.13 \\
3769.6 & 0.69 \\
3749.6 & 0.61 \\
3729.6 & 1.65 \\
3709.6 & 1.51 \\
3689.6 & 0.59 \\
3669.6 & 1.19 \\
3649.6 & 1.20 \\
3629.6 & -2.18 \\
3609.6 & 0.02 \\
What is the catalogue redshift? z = 0.201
